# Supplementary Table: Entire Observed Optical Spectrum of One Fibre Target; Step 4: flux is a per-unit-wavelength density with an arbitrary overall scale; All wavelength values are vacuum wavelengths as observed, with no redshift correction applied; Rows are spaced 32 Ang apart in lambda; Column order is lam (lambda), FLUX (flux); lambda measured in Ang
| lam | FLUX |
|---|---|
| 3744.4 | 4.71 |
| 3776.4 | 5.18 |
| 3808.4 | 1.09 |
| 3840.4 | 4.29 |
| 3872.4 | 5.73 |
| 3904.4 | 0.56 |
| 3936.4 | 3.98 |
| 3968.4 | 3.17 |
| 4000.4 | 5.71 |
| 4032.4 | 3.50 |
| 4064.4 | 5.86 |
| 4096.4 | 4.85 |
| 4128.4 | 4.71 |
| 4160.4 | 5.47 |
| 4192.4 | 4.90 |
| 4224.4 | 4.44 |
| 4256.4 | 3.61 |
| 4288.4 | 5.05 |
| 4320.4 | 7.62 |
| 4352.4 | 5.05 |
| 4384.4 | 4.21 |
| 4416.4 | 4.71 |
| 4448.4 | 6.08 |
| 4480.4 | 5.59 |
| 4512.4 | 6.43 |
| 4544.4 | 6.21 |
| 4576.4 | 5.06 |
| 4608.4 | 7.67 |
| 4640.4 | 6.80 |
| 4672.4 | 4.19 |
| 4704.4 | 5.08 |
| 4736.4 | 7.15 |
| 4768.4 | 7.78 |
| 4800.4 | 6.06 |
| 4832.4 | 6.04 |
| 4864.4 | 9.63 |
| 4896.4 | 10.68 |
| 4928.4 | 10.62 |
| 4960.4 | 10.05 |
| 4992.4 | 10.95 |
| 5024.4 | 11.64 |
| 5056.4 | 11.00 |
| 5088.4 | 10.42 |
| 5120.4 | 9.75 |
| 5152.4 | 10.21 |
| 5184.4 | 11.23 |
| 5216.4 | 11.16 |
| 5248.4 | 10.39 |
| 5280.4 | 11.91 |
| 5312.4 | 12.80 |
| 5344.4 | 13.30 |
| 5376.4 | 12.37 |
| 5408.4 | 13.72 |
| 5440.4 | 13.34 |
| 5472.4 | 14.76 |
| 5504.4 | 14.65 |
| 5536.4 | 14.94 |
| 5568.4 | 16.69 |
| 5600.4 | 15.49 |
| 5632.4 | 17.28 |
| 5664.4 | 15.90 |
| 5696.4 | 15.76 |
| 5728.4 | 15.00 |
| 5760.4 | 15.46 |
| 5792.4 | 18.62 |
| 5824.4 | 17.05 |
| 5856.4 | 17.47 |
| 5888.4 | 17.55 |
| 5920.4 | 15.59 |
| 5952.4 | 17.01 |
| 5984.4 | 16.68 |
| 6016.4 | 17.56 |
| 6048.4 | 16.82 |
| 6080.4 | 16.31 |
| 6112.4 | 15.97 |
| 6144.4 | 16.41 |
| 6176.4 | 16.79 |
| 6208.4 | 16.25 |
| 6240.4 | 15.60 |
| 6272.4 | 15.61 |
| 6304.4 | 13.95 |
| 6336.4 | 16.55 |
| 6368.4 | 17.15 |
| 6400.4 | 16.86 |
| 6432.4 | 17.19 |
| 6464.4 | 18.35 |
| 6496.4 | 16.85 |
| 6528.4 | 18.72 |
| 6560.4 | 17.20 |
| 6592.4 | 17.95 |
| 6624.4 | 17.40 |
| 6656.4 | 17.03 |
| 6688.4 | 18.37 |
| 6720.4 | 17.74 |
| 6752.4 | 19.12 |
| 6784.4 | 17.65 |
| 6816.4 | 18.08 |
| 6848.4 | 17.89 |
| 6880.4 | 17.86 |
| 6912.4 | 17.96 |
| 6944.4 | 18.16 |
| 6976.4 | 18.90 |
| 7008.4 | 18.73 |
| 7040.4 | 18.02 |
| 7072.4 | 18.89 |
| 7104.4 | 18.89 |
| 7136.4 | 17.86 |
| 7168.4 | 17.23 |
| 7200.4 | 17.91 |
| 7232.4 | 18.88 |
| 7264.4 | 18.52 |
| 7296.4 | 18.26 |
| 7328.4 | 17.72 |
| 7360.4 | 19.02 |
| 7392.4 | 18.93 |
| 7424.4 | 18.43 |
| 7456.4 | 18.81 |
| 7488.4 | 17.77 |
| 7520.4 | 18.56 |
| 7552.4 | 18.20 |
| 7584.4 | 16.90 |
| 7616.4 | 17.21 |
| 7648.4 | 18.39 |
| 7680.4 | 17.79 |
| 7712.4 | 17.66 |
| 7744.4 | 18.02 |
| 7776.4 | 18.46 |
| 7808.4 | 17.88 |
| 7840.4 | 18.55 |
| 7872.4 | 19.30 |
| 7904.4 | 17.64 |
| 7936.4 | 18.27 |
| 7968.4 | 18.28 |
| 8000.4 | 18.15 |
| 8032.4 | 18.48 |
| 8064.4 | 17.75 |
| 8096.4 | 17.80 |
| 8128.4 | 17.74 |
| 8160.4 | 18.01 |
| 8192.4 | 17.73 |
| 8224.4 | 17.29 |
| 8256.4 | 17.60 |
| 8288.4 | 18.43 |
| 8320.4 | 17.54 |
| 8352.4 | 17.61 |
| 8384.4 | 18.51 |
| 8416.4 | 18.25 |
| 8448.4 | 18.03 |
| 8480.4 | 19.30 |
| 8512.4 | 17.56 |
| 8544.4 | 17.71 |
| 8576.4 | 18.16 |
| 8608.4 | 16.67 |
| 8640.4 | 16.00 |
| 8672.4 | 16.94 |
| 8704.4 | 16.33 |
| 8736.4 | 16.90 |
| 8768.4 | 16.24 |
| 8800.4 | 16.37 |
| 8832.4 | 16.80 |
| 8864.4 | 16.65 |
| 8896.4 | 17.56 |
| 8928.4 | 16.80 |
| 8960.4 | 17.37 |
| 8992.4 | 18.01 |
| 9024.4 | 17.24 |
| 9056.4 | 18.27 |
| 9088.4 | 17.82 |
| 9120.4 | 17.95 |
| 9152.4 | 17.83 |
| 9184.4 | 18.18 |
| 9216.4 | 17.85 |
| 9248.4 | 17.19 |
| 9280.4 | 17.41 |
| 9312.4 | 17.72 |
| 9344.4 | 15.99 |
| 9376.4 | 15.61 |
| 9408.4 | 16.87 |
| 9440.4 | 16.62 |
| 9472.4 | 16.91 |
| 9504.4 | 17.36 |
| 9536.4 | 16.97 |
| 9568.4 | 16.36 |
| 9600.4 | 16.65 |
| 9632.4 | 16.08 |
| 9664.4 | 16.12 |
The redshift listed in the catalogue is 0.218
